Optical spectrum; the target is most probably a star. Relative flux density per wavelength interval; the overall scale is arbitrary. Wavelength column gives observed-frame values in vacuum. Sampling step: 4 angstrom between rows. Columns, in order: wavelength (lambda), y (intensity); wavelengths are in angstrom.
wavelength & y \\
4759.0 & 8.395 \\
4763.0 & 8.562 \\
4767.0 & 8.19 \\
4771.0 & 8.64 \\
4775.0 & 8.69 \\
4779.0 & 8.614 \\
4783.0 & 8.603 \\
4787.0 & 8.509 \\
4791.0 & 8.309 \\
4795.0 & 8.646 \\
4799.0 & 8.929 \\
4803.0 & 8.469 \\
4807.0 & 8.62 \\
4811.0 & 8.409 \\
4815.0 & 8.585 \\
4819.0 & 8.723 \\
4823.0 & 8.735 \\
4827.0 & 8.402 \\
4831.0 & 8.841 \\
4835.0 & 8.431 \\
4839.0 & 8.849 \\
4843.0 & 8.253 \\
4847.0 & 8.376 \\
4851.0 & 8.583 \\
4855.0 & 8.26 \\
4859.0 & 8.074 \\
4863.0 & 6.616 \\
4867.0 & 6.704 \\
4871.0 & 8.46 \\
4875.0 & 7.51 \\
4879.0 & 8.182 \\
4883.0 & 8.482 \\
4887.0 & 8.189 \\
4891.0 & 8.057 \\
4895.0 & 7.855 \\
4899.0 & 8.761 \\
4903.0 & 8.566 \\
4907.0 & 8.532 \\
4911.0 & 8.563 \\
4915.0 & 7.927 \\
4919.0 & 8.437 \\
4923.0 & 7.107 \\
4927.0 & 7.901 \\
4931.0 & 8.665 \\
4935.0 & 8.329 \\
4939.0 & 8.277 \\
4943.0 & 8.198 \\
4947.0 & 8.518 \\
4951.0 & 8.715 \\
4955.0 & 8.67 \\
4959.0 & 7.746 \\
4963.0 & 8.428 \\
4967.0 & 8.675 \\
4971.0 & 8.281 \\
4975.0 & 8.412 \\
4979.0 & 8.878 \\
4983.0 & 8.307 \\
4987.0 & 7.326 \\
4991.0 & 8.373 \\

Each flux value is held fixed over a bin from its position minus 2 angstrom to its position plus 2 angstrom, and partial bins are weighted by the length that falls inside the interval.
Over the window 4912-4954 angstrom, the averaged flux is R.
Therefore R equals 8.23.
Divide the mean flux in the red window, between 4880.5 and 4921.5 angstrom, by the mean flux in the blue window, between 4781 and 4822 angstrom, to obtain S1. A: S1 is 0.97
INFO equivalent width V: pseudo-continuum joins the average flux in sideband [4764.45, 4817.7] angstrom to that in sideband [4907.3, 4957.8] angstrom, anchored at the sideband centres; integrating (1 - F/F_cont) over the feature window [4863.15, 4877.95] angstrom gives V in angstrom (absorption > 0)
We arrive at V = 1.6 angstrom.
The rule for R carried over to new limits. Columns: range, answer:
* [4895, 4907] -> 8.51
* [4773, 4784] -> 8.64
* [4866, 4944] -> 8.15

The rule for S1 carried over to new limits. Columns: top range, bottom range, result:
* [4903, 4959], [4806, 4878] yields 1.01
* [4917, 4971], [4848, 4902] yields 1.04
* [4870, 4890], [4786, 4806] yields 0.95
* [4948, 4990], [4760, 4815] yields 0.98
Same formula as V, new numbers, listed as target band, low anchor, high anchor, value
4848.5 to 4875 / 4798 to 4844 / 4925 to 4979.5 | 2.4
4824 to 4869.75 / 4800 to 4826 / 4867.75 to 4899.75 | 1.2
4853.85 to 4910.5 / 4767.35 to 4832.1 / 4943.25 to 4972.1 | 3.2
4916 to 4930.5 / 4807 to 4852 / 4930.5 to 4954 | 1.0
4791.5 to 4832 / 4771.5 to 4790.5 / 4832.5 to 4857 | -0.4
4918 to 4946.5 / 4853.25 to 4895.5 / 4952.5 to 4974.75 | 0.2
